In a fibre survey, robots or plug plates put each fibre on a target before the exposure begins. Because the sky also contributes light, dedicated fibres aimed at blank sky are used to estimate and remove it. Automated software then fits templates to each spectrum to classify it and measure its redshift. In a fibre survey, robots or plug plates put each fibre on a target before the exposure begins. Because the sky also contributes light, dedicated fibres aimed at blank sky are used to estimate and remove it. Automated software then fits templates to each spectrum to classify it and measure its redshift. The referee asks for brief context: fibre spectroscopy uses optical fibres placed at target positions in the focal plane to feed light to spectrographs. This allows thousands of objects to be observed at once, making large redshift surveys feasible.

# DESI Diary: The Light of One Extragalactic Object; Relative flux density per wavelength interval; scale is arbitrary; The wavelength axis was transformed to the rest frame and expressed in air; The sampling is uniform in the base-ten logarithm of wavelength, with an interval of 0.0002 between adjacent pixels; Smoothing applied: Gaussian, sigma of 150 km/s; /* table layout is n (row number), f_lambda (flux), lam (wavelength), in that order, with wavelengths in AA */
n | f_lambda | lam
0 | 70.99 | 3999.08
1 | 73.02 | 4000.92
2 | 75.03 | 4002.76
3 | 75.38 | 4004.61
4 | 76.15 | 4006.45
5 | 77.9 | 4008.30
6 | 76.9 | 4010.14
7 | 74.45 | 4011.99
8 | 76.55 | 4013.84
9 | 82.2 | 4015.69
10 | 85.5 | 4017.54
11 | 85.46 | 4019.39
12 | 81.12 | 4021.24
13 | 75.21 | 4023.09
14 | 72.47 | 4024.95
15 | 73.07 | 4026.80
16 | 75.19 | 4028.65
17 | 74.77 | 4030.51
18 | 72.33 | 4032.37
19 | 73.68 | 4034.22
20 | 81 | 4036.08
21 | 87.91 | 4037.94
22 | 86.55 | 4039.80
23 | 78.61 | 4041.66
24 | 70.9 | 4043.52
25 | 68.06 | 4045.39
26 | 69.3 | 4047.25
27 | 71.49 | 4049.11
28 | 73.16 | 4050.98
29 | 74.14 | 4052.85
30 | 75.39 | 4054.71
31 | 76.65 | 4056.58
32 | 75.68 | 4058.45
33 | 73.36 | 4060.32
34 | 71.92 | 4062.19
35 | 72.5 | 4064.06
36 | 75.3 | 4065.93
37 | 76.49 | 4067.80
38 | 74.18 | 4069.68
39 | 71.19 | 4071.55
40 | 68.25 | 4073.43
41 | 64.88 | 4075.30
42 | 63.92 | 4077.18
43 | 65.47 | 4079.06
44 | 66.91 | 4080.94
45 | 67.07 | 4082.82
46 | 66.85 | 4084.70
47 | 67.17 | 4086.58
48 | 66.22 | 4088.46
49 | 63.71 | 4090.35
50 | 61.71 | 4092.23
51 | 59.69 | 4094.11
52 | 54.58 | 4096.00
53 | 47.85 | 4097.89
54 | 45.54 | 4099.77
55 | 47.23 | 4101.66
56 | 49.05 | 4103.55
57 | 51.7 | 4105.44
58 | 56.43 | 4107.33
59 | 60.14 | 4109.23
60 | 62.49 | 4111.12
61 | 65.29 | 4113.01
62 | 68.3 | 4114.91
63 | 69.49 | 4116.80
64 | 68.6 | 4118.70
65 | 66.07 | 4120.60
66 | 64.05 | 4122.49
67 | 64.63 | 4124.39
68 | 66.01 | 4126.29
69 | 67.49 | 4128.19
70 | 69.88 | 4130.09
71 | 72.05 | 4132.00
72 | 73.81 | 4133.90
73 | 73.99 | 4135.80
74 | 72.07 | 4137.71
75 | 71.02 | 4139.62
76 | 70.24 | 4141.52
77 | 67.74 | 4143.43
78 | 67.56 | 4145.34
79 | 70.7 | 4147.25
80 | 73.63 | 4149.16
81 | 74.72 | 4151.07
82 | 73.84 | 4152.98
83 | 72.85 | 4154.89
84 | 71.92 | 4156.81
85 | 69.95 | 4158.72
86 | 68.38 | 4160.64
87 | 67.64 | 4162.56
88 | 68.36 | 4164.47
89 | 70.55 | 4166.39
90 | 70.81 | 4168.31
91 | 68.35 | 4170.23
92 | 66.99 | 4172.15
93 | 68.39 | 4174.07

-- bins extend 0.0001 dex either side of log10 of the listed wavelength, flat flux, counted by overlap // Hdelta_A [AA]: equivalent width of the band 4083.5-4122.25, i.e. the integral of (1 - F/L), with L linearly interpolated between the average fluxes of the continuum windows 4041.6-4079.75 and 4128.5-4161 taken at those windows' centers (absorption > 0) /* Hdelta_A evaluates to 6.3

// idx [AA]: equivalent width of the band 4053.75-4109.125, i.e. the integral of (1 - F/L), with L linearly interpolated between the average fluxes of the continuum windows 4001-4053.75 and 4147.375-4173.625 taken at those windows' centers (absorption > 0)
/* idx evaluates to 7.1 AA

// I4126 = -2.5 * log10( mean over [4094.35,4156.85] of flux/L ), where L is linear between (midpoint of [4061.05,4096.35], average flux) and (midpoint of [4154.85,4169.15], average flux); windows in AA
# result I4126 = 0.062 mag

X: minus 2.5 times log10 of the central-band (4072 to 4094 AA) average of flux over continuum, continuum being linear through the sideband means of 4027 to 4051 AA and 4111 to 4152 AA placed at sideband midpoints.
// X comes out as 0.11 mag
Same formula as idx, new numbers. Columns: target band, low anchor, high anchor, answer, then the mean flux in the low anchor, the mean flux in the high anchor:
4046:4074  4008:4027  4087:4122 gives -1.7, 78.5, 59.3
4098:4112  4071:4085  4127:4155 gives 3.2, 66.7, 71.4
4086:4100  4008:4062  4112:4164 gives 2.7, 76.4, 69.7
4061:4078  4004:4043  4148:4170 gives 1.1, 78.2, 71.1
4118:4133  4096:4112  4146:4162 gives -1.6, 52.6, 71.8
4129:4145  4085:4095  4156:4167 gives -0.9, 64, 69.4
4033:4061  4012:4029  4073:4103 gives -1.6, 78.4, 60.8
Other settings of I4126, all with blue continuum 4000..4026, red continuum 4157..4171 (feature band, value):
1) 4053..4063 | 0.008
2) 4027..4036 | 0.029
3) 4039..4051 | 0.029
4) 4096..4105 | 0.443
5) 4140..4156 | -0.019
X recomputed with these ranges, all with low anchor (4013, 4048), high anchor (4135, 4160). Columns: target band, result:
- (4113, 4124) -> 0.09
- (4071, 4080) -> 0.13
